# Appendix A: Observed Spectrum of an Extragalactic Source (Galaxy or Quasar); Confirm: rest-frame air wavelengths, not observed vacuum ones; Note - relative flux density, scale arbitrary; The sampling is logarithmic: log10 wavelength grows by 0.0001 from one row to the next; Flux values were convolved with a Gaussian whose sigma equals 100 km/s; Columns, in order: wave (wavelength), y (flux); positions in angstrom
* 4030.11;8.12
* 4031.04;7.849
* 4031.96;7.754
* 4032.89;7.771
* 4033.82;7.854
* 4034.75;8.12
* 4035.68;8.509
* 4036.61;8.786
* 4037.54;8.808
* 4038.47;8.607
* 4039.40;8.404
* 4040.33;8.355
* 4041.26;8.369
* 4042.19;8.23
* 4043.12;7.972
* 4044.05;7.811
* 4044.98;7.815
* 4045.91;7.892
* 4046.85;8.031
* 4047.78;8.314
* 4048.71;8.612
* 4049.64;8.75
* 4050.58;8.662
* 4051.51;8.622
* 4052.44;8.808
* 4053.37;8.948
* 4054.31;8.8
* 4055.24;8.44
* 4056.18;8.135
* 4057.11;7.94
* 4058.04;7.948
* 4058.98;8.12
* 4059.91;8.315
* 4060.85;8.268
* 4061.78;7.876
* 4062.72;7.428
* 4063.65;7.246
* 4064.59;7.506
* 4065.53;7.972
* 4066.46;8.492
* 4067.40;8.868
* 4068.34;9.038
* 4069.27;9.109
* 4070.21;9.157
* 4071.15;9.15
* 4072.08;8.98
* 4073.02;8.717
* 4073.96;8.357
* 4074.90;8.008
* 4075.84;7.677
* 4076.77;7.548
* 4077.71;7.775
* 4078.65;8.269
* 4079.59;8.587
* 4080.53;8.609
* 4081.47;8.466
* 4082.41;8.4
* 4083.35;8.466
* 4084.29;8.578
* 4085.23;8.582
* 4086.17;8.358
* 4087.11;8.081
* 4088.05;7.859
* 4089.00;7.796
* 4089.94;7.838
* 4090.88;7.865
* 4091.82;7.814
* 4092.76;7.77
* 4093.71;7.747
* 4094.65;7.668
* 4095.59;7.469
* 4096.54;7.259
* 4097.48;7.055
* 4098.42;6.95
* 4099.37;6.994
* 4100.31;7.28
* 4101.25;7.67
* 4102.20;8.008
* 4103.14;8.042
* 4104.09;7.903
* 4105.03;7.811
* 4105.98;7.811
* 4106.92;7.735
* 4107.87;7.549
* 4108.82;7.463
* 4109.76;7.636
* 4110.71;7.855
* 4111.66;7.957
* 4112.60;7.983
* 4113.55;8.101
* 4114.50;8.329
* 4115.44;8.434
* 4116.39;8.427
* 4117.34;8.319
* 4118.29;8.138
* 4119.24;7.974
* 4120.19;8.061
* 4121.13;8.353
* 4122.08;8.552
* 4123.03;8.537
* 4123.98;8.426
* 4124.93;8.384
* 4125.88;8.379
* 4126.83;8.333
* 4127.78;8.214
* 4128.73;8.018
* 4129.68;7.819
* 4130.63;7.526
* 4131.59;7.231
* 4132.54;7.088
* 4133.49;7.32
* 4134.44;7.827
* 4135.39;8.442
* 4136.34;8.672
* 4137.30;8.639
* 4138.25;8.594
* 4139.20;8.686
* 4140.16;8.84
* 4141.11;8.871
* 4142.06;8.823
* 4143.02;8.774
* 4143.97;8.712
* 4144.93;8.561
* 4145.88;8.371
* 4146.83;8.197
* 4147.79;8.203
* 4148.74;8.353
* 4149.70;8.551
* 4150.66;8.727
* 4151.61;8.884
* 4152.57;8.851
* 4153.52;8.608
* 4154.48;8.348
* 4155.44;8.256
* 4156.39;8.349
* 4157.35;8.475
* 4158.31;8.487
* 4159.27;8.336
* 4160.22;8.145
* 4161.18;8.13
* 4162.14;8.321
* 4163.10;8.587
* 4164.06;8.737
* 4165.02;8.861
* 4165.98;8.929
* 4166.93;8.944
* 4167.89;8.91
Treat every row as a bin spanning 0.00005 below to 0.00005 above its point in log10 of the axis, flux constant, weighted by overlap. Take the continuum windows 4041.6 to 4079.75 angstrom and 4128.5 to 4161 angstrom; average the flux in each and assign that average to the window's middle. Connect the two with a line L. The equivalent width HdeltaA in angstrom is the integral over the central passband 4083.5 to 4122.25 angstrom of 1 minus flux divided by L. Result 2.0 angstrom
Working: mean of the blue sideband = 8.3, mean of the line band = 7.88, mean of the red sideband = 8.34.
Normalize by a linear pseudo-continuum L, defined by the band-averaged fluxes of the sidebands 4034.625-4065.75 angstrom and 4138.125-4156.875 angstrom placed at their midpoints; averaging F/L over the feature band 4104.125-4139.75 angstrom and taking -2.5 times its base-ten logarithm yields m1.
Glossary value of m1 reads 0.06 mag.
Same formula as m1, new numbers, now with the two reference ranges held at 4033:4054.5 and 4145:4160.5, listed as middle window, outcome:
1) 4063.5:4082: 0.00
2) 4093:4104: 0.13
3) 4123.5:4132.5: 0.06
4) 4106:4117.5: 0.06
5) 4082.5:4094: 0.04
